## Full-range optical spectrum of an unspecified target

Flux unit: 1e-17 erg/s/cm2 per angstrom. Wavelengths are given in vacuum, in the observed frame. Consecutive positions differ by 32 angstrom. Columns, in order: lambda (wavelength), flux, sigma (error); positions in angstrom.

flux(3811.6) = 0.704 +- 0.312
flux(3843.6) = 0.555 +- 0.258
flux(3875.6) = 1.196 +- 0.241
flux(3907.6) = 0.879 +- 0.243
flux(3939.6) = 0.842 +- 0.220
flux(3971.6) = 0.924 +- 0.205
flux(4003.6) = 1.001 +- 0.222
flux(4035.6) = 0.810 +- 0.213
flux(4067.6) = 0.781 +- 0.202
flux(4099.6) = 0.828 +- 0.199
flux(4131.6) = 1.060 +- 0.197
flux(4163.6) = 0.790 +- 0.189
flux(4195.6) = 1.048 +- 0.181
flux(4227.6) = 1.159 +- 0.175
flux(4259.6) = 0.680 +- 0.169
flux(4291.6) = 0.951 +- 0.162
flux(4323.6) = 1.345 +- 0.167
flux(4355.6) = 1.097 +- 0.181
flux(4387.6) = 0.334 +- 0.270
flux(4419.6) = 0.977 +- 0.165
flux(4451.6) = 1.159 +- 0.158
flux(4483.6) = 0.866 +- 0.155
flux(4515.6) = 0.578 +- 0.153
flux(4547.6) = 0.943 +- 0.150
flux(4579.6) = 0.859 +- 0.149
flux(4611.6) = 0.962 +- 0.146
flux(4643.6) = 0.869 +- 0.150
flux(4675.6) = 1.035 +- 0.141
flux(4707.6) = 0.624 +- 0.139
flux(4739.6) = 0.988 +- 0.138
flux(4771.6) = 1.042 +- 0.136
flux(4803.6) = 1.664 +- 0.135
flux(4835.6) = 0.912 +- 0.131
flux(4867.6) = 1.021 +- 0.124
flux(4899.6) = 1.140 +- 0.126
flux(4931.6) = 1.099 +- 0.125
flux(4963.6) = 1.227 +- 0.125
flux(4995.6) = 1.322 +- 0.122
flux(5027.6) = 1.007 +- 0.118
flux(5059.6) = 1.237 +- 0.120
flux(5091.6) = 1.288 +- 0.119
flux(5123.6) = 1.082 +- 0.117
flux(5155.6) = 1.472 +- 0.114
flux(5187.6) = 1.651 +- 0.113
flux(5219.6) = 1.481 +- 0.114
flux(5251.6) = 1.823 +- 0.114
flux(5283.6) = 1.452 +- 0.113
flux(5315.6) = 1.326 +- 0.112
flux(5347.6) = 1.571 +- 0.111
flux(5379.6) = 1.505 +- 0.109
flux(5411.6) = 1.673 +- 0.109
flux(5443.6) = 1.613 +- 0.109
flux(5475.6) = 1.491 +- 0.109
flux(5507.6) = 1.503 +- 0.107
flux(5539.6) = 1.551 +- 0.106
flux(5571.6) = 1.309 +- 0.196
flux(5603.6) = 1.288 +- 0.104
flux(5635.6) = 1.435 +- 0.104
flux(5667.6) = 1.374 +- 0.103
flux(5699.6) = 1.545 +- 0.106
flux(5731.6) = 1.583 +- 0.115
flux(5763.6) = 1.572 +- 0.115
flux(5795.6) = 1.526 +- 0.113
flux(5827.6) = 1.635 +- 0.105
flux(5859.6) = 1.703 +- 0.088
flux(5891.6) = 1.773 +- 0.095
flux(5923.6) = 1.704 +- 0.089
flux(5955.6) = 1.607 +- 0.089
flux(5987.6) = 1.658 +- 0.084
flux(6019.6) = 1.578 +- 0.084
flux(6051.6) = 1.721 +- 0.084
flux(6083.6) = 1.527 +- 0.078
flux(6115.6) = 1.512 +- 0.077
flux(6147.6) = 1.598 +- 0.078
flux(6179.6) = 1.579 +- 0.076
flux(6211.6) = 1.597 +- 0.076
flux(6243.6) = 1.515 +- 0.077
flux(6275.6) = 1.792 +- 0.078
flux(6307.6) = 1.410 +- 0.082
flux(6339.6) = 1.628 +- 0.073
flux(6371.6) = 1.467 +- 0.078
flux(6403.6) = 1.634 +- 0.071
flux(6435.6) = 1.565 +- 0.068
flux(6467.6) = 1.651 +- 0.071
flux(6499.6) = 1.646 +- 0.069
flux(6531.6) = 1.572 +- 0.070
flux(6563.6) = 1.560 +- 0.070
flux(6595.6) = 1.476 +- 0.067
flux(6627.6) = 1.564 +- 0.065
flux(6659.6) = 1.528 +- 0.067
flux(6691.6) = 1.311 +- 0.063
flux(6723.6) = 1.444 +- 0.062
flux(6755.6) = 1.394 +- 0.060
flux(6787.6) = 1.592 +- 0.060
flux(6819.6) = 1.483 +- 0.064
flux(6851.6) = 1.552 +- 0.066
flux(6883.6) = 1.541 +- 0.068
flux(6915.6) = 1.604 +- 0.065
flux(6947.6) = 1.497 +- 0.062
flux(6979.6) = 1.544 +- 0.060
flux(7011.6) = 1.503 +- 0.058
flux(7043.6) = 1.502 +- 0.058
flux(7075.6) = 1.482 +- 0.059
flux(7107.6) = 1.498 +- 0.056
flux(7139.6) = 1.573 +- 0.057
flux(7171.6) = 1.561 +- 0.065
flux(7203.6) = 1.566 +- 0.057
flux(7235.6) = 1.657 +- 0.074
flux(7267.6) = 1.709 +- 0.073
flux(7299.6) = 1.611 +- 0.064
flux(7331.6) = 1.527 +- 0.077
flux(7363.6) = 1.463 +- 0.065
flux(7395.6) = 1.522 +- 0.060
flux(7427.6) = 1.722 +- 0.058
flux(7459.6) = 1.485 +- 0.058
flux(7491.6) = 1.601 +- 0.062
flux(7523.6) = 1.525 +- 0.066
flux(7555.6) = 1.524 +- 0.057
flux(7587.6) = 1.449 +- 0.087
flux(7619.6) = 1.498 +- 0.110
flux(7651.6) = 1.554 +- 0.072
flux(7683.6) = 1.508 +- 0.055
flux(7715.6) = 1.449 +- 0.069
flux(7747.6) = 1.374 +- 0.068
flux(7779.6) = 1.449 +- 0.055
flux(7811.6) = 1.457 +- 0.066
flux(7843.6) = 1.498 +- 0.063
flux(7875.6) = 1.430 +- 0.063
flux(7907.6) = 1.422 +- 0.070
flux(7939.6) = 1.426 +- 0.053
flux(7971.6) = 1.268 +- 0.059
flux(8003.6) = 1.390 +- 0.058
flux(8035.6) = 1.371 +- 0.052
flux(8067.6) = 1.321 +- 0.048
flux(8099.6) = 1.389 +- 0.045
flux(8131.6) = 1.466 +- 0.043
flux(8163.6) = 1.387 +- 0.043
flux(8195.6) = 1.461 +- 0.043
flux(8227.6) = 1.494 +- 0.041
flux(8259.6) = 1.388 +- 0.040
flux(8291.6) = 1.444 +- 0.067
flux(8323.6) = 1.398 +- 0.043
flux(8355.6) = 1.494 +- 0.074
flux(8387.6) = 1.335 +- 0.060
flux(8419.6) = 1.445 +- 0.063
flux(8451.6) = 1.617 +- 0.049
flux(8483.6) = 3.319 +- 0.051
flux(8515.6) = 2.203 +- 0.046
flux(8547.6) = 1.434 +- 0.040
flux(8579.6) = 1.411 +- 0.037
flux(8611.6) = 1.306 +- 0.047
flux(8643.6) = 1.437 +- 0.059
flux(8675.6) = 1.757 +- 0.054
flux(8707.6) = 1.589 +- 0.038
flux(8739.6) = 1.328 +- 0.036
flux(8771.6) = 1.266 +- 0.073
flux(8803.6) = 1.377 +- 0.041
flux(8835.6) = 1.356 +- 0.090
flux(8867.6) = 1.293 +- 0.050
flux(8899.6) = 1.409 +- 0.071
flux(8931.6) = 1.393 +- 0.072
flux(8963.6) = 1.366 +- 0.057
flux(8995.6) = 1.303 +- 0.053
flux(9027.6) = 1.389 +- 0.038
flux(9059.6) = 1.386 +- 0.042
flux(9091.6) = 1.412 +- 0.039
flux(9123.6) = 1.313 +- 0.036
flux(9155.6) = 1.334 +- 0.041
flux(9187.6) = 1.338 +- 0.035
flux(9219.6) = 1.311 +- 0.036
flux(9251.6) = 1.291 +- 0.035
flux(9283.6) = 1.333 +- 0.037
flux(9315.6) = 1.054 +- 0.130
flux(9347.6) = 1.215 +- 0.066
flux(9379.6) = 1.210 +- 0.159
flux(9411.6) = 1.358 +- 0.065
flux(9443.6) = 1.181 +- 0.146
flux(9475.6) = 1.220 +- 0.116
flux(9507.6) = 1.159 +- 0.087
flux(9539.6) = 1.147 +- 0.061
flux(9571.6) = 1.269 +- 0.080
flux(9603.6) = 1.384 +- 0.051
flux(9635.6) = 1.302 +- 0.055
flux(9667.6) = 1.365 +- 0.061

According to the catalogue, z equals 0.292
